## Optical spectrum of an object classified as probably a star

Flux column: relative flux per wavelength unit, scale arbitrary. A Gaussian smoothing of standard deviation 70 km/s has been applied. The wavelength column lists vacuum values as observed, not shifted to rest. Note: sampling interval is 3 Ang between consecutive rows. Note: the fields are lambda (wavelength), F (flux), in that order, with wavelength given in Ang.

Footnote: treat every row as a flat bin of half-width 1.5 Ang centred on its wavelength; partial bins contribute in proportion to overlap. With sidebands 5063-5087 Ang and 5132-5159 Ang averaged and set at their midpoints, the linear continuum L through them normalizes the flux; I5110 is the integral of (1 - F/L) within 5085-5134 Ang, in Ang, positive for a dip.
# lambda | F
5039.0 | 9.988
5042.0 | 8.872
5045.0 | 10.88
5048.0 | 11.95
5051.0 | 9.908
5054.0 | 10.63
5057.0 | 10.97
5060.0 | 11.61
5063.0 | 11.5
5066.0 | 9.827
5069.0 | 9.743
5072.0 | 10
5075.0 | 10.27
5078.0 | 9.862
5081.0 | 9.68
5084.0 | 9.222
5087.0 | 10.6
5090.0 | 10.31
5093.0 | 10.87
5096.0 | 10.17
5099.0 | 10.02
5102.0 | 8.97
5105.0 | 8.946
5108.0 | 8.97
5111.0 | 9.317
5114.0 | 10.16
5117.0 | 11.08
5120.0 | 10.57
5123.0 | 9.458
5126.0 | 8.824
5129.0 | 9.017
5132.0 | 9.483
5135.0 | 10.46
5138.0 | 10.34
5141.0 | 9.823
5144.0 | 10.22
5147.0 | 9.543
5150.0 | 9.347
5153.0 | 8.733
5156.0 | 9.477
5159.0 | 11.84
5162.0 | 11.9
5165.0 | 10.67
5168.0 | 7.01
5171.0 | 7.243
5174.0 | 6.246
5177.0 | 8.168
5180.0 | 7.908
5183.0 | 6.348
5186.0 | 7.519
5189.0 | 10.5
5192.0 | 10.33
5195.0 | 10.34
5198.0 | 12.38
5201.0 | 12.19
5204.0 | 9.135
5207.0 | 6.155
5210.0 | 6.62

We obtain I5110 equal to 0.51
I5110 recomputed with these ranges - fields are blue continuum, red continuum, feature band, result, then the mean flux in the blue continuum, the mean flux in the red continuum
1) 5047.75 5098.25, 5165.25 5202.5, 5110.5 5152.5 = -0.94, 10.4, 8.91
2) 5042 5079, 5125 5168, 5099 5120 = 1.00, 10.5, 9.89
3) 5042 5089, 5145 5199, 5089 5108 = 0.42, 10.4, 9.17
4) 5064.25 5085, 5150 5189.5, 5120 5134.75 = -0.37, 9.83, 8.71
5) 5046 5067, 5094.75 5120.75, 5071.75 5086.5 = 0.82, 10.9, 9.77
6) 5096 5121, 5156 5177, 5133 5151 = -1.10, 9.76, 9.1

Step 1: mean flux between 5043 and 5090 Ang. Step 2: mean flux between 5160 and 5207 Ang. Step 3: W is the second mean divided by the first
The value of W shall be 0.88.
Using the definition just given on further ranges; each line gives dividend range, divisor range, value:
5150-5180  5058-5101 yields 0.88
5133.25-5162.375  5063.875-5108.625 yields 1.02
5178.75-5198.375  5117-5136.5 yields 0.94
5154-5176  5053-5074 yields 0.86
